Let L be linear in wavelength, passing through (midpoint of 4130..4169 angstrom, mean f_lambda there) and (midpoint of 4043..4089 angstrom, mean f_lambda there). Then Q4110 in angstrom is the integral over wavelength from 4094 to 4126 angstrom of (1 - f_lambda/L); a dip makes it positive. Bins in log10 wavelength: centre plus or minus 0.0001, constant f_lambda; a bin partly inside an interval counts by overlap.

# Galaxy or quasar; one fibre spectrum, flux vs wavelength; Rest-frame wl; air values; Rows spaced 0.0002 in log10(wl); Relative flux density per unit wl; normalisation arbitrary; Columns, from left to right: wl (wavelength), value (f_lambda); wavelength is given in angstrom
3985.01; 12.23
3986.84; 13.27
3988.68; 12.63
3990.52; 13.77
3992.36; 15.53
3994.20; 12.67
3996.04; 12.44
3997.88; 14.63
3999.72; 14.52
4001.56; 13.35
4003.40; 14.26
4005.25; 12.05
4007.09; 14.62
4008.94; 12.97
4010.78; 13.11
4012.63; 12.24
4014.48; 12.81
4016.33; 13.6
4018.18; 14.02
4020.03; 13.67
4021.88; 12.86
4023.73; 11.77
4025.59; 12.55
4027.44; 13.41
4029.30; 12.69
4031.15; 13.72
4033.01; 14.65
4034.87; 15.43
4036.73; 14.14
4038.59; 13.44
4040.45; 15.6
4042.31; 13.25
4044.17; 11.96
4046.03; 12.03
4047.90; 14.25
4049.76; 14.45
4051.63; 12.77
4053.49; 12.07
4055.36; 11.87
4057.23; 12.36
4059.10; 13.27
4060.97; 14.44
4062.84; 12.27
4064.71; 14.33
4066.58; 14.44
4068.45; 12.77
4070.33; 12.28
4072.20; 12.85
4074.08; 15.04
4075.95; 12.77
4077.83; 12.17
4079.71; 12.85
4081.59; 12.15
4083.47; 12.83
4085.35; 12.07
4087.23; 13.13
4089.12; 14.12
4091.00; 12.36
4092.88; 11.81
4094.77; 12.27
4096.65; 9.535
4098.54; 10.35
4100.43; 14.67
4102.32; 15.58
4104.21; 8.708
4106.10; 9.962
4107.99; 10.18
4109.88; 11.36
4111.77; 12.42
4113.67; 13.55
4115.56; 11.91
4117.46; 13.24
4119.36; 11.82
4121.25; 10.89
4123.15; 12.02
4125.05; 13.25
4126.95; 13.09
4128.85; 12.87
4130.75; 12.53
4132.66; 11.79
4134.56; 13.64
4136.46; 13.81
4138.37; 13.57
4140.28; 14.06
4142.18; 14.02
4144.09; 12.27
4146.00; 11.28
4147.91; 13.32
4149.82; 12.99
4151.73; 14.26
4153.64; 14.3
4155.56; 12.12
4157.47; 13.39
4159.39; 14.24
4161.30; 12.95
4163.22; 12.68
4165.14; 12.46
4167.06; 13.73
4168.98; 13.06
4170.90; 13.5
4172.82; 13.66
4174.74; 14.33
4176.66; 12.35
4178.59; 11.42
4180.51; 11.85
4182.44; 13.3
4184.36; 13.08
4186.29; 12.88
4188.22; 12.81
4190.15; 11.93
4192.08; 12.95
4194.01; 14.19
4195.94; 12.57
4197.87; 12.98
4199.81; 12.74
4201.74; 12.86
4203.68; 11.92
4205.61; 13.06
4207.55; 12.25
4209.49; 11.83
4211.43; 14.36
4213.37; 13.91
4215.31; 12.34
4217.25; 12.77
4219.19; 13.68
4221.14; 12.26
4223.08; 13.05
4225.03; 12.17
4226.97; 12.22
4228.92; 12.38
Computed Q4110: 3.0 angstrom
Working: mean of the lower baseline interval 13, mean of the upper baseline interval 13.2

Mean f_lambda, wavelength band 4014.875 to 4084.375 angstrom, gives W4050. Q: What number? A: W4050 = 13.3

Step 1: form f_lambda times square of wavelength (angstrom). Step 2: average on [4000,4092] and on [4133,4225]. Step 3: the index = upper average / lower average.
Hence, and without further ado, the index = 1.05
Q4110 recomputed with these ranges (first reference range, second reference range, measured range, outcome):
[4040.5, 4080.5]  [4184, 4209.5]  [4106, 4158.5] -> 1.0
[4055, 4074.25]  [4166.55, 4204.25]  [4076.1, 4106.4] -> 2.2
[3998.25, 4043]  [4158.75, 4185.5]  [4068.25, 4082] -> 0.5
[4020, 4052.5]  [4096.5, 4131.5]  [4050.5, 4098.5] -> 0.2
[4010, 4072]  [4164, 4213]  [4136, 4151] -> -0.2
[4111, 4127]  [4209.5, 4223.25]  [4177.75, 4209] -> 0.7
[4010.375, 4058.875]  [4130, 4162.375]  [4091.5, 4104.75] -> 1.3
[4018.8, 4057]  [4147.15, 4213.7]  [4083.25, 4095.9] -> 0.6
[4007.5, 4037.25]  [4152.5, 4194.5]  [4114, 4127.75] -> 0.8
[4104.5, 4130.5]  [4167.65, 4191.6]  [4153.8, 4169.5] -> -0.7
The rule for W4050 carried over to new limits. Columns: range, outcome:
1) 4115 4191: 12.9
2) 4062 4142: 12.6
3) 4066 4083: 13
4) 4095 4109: 11.3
